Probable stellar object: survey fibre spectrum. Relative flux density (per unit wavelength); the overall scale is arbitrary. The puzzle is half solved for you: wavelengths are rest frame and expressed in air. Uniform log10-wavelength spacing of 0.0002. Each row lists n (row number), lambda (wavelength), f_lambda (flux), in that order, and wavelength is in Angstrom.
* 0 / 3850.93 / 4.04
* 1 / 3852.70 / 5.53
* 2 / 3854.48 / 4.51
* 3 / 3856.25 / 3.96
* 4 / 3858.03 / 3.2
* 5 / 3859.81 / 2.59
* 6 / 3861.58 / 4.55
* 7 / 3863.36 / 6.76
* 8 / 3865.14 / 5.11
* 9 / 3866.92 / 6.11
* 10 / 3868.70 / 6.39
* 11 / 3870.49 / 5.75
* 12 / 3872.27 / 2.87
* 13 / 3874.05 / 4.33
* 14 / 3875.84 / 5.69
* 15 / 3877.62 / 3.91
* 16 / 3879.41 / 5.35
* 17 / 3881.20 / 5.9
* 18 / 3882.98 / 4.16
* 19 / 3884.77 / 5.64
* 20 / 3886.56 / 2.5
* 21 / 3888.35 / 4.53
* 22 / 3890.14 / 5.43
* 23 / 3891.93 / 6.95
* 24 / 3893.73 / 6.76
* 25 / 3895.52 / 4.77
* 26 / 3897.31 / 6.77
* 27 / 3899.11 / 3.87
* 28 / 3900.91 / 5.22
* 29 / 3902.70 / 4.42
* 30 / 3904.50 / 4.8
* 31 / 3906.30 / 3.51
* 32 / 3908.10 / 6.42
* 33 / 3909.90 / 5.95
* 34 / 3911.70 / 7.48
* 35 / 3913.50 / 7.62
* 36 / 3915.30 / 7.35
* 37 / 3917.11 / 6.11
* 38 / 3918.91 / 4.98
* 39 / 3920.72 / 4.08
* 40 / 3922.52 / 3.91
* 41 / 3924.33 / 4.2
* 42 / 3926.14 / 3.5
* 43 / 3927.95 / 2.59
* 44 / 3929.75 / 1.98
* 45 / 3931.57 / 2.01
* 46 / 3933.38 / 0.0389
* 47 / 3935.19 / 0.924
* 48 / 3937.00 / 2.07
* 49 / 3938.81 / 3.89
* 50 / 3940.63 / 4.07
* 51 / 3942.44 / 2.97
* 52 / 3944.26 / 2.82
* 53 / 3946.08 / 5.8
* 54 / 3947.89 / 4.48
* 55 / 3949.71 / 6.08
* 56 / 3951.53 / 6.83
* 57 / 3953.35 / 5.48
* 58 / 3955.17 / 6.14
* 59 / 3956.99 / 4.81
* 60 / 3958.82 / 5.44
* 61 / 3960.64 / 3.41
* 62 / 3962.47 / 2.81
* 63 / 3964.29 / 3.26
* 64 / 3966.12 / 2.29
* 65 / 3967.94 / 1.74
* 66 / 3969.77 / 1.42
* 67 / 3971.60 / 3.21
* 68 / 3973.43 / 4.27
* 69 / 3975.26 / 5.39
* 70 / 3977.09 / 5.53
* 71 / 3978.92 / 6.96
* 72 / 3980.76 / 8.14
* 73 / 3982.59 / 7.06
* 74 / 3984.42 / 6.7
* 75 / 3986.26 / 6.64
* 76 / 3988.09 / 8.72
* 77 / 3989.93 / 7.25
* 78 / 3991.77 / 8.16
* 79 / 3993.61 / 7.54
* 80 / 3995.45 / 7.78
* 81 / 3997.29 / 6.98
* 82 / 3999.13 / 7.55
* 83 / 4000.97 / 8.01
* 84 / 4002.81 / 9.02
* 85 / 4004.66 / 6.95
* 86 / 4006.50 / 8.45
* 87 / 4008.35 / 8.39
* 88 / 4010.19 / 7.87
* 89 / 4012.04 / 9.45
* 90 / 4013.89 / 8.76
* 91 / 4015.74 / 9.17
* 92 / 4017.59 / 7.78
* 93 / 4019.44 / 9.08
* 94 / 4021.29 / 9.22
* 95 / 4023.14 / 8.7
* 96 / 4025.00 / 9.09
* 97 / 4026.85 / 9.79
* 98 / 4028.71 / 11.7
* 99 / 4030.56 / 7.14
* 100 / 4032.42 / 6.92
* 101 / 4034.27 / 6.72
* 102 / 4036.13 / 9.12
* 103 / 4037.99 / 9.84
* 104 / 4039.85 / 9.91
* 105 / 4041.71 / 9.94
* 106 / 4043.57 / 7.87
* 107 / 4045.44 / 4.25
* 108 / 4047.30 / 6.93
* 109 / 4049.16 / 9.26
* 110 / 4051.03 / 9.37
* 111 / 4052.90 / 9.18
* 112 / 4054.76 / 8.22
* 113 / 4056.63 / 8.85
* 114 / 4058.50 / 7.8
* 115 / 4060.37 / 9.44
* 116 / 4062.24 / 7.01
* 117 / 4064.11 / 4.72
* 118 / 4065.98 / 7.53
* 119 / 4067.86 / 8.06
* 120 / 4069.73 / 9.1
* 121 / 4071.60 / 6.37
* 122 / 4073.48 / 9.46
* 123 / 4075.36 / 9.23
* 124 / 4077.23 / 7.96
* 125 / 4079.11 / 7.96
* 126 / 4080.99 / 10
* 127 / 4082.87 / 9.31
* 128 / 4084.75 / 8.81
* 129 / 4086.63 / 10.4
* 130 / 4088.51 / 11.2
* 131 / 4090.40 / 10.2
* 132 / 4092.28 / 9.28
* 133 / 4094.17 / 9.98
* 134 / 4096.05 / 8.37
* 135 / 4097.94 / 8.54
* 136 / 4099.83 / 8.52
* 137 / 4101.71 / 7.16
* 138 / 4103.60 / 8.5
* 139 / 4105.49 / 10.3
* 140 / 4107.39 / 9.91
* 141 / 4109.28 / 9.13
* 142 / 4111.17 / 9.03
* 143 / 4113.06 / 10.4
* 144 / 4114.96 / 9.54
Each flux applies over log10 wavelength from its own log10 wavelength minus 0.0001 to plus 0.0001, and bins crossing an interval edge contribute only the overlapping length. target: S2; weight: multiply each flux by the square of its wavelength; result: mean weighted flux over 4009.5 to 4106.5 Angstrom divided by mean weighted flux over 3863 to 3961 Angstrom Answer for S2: 1.97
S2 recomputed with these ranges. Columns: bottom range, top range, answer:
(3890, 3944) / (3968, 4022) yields 1.69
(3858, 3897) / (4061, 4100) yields 1.91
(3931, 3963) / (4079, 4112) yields 2.54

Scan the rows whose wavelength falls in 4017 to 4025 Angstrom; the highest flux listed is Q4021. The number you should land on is 9.22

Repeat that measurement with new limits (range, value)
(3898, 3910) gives 6.42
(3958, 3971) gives 5.44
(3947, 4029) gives 11.7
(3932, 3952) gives 6.83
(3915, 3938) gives 7.35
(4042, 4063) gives 9.44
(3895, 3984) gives 8.14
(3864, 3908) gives 6.95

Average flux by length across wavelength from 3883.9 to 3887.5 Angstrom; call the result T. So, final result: 4.06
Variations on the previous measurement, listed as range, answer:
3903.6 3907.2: 4.15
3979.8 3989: 7.45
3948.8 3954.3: 6.13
